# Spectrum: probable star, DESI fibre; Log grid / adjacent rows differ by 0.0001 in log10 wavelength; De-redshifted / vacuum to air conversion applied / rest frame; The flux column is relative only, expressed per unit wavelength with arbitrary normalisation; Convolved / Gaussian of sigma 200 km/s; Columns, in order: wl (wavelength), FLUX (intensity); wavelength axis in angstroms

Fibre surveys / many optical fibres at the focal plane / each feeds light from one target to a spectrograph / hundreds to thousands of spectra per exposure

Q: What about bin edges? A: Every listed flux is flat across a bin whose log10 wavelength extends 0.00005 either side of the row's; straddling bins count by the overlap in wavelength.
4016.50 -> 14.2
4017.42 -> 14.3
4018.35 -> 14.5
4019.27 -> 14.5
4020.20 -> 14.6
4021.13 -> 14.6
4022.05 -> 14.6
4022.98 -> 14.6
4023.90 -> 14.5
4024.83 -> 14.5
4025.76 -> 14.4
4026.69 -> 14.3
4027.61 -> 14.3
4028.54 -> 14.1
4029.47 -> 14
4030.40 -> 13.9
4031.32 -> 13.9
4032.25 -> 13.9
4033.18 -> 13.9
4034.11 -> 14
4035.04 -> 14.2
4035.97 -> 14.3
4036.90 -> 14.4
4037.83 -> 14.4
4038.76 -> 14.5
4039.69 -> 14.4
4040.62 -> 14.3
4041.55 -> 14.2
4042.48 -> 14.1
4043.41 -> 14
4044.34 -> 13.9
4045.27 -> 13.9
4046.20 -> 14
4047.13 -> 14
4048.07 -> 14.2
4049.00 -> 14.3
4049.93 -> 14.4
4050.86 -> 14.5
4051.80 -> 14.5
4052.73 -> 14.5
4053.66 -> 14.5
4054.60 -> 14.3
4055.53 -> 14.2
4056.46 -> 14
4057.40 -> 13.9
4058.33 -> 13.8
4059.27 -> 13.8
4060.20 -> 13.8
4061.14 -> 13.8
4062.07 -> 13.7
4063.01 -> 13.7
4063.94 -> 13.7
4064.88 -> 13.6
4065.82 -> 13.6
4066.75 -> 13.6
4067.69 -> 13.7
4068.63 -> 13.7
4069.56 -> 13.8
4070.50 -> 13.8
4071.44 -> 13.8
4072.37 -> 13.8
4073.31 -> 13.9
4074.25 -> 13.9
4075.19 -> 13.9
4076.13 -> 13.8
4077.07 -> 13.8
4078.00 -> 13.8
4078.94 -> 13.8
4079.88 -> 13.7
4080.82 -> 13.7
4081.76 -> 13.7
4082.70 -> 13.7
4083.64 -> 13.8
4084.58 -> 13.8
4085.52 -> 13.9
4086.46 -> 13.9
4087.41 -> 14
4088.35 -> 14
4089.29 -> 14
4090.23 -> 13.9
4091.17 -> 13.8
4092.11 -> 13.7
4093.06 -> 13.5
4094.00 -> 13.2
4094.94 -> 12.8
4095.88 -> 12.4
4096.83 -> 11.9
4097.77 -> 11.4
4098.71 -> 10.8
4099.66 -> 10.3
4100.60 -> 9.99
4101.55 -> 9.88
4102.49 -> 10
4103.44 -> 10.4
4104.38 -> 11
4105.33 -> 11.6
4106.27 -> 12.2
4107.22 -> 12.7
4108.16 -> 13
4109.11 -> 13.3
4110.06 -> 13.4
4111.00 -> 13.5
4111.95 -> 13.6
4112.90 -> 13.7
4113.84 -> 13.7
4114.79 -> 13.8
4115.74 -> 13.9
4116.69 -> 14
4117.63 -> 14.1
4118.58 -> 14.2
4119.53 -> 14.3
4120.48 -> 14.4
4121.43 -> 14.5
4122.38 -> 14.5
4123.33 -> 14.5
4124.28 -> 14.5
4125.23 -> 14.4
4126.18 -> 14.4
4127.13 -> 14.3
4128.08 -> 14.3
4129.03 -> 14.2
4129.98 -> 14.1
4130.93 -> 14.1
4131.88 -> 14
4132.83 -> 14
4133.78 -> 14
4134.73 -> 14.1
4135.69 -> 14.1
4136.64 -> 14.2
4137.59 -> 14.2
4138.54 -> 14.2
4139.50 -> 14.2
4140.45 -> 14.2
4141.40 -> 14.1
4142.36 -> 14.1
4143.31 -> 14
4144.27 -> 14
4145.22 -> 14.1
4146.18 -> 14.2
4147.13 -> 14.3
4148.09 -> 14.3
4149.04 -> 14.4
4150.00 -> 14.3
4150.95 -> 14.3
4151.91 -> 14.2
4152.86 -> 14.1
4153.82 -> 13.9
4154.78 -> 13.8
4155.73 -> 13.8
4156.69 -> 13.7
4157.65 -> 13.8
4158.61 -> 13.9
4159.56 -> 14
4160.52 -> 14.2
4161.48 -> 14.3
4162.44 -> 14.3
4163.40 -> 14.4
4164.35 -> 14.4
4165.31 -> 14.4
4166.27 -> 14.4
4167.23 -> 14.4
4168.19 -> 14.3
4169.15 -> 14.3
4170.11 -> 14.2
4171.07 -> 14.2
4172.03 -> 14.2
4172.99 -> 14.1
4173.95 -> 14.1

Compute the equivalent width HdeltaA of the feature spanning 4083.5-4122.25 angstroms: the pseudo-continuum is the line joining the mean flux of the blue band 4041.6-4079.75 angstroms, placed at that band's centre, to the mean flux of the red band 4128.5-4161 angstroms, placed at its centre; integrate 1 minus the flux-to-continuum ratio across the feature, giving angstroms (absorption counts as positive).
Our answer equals 3.0 angstroms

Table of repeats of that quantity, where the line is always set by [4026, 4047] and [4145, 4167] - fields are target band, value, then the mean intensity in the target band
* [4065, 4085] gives 0.54 angstroms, 13.8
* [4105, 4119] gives 0.75 angstroms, 13.4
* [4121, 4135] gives -0.11 angstroms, 14.3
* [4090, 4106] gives 2.69 angstroms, 11.8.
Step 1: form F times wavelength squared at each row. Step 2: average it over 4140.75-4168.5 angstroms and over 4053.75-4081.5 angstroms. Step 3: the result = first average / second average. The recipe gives 1.07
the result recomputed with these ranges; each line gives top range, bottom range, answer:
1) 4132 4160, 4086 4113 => 1.16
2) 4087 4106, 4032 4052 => 0.88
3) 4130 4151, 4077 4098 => 1.08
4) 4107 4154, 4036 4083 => 1.04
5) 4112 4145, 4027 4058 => 1.04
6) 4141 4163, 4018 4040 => 1.05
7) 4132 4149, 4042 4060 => 1.04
